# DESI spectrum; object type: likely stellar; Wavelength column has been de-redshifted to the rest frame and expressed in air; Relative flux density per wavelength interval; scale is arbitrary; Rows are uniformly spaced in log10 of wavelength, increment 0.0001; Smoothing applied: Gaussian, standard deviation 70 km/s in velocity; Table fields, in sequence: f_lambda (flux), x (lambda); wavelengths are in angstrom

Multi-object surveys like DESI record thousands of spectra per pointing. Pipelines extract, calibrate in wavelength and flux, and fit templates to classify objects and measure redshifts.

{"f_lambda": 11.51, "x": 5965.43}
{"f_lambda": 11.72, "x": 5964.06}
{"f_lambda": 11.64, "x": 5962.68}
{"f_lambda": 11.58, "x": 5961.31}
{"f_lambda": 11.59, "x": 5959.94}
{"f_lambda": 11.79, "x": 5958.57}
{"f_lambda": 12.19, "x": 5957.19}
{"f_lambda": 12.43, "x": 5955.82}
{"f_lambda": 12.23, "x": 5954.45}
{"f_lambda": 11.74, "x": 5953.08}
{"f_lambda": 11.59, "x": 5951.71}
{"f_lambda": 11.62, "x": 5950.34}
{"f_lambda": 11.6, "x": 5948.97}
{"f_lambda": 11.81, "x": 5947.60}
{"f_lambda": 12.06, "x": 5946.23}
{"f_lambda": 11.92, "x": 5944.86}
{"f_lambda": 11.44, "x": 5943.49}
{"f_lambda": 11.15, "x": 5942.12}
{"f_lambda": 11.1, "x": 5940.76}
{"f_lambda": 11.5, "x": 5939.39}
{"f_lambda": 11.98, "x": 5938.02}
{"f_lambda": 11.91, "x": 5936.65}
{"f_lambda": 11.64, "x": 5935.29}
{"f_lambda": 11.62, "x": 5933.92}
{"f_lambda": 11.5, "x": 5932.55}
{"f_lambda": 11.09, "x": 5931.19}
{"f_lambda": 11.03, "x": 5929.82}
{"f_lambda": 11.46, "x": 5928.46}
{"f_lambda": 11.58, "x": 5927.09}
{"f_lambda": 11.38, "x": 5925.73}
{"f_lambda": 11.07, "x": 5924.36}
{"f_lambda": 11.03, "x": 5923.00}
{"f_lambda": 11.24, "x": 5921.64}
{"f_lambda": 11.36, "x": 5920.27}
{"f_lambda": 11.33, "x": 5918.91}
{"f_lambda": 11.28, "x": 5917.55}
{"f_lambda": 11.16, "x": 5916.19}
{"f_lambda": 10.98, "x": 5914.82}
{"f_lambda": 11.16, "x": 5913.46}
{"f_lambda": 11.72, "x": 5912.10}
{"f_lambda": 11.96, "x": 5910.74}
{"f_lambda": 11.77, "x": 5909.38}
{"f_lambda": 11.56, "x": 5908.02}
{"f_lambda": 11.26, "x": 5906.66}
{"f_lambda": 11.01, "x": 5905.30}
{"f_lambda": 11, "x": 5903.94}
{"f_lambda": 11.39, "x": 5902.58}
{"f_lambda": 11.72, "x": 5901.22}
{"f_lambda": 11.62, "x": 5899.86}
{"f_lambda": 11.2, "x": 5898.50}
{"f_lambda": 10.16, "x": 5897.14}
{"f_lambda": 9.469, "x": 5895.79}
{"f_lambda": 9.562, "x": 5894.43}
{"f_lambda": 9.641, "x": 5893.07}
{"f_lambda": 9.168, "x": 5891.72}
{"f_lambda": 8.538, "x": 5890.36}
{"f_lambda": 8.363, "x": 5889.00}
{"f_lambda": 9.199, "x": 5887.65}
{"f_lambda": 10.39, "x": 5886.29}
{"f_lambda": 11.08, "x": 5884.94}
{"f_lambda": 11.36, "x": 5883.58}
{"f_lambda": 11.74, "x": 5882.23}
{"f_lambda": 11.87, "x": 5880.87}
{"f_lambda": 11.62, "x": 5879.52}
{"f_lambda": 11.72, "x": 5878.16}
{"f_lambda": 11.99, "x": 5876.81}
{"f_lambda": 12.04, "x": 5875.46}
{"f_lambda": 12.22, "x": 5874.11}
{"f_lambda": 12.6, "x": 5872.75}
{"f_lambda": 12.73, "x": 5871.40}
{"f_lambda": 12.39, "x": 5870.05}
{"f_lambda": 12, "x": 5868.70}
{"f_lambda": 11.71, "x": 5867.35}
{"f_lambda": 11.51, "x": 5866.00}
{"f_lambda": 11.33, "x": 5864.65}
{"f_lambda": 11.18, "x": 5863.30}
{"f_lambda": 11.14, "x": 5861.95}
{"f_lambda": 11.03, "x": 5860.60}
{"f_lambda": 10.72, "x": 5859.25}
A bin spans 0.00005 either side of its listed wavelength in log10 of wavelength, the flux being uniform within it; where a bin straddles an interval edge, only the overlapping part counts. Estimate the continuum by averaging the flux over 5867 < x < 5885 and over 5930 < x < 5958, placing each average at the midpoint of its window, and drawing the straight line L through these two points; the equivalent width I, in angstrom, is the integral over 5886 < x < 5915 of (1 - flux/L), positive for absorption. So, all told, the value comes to 3.14 angstrom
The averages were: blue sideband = 12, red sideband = 11.7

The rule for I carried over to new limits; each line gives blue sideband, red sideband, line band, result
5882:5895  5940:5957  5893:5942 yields -2.15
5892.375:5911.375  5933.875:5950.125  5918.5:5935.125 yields 0.09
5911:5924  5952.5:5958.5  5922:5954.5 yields 0.56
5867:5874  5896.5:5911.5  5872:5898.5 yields 2.69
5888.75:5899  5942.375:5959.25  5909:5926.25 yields -1.39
